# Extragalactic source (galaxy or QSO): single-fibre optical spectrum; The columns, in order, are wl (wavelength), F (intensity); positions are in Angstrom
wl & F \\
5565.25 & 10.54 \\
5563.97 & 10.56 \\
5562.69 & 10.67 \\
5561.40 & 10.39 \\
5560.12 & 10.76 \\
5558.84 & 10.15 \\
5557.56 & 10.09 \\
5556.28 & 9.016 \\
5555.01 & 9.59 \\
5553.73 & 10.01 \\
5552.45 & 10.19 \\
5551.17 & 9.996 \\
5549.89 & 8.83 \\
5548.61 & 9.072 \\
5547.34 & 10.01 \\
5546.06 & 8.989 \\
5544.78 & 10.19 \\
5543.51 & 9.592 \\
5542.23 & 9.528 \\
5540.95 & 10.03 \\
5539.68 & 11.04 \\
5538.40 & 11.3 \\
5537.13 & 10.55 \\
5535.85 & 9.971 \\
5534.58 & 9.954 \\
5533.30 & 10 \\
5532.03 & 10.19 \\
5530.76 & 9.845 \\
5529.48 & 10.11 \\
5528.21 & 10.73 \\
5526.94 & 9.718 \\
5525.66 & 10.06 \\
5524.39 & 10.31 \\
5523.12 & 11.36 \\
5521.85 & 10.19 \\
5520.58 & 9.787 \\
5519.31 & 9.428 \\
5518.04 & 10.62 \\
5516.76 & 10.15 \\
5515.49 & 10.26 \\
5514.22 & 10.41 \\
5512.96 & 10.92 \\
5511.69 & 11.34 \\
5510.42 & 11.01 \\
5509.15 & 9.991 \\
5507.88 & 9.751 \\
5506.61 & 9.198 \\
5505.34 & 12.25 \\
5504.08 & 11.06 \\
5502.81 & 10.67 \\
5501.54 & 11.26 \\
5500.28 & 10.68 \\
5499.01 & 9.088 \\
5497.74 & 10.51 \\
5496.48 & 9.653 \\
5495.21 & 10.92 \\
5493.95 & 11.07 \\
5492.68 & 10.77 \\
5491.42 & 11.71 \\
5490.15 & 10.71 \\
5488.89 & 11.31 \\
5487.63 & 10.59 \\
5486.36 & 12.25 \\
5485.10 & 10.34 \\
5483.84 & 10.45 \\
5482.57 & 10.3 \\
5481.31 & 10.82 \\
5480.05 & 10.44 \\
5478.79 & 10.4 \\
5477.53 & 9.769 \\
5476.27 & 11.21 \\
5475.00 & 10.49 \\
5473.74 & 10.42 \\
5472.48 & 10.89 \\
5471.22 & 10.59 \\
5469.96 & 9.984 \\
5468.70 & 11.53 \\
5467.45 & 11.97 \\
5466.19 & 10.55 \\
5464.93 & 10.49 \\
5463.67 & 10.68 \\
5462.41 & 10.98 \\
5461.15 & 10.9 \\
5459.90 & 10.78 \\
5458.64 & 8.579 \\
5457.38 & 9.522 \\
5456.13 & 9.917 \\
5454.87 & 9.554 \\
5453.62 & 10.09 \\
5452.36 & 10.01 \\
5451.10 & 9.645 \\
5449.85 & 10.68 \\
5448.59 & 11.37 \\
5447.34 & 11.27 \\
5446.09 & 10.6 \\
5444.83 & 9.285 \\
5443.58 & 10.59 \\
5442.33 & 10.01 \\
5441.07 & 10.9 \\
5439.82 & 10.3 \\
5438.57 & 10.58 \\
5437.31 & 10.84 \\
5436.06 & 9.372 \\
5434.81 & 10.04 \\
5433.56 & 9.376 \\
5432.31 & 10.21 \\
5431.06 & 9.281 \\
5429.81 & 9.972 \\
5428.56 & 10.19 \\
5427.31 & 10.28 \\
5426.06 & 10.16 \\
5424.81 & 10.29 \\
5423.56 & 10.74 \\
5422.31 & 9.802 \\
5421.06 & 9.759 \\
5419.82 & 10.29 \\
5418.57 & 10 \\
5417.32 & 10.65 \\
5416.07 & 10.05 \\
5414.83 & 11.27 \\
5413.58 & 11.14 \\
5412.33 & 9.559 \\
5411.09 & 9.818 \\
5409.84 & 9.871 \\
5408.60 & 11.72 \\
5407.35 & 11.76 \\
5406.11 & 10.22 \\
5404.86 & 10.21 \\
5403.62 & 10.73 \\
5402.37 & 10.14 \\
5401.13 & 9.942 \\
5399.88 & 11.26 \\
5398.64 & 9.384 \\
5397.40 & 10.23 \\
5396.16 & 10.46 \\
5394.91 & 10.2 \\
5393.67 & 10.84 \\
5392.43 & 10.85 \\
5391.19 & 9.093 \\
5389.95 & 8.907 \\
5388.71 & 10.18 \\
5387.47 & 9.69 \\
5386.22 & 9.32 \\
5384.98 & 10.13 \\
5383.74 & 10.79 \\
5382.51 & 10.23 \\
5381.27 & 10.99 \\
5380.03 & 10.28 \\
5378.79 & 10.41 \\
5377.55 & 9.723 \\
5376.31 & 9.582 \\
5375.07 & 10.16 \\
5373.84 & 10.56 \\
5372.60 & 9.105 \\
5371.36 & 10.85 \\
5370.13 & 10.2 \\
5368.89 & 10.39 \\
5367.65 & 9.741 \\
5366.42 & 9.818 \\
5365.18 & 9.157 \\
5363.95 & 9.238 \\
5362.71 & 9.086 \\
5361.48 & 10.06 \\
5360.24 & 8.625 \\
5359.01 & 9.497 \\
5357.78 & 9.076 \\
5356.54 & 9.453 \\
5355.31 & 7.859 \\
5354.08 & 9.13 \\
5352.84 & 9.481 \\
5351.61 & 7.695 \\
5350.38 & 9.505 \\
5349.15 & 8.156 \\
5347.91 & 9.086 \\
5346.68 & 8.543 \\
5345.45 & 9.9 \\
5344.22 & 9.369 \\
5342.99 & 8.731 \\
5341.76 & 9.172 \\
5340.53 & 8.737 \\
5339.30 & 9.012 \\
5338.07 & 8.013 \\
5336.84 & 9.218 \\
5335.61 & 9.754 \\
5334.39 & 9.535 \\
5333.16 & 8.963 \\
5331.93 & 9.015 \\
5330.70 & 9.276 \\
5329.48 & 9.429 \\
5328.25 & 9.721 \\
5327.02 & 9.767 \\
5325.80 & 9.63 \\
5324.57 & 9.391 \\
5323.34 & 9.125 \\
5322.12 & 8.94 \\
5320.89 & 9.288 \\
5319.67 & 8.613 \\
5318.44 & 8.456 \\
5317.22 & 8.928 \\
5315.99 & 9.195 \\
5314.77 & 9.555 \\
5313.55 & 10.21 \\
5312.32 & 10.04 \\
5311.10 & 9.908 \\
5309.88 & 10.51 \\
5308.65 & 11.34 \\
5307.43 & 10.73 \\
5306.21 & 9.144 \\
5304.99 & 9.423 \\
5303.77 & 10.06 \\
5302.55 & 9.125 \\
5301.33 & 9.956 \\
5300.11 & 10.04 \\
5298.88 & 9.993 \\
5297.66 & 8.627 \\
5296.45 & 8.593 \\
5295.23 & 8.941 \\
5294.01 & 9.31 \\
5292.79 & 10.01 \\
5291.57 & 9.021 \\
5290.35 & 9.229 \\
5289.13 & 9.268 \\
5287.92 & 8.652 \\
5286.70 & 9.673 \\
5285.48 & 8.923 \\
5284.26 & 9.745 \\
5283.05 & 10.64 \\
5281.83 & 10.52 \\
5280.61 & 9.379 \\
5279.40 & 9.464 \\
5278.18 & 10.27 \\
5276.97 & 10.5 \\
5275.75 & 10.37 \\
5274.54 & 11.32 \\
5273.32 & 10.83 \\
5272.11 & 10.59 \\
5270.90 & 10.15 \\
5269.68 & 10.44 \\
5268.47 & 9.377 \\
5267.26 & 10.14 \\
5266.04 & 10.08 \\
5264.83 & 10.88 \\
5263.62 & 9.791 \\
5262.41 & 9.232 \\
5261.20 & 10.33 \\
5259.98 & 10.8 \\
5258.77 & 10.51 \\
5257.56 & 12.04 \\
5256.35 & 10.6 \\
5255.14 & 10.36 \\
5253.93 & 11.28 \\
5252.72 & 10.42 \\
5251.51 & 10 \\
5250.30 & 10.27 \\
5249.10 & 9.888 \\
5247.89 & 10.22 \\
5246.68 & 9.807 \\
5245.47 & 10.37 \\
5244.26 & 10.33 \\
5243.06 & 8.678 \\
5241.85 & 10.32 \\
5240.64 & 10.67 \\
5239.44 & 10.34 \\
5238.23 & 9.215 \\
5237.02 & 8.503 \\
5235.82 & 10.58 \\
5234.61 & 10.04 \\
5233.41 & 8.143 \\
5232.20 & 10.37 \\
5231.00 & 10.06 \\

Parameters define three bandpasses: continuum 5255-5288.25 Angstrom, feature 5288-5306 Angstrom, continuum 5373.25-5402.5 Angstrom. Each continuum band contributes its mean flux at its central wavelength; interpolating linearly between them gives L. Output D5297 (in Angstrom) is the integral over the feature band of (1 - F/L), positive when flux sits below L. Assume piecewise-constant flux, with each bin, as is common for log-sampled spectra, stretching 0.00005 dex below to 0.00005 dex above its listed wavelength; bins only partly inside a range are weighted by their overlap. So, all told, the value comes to 1.45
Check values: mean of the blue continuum 10.2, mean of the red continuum 10.1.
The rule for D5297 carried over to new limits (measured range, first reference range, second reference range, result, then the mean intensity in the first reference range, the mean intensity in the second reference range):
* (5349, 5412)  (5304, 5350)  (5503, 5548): -1.9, 9.35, 10.3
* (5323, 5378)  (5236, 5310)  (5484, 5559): 4.2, 9.99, 10.3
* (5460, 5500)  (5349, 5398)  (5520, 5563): -3.1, 9.74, 10.1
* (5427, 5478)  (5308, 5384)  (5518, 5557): -3.0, 9.47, 10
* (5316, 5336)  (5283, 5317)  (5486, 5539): 1.0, 9.61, 10.5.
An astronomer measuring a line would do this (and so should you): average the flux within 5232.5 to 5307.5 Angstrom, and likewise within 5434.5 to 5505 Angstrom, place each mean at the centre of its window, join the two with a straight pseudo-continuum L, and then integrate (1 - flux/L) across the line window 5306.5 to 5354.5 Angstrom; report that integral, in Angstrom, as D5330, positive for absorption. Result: 3.8 Angstrom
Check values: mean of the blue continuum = 9.93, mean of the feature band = 9.31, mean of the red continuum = 10.5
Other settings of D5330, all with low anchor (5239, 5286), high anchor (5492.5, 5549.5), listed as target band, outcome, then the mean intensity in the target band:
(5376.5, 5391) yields 0.4 Angstrom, 10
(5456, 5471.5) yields -0.4 Angstrom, 10.5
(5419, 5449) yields 0.2 Angstrom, 10.2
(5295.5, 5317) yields 1.0 Angstrom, 9.76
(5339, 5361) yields 2.8 Angstrom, 8.95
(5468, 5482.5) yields -0.4 Angstrom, 10.6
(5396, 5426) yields -0.3 Angstrom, 10.4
